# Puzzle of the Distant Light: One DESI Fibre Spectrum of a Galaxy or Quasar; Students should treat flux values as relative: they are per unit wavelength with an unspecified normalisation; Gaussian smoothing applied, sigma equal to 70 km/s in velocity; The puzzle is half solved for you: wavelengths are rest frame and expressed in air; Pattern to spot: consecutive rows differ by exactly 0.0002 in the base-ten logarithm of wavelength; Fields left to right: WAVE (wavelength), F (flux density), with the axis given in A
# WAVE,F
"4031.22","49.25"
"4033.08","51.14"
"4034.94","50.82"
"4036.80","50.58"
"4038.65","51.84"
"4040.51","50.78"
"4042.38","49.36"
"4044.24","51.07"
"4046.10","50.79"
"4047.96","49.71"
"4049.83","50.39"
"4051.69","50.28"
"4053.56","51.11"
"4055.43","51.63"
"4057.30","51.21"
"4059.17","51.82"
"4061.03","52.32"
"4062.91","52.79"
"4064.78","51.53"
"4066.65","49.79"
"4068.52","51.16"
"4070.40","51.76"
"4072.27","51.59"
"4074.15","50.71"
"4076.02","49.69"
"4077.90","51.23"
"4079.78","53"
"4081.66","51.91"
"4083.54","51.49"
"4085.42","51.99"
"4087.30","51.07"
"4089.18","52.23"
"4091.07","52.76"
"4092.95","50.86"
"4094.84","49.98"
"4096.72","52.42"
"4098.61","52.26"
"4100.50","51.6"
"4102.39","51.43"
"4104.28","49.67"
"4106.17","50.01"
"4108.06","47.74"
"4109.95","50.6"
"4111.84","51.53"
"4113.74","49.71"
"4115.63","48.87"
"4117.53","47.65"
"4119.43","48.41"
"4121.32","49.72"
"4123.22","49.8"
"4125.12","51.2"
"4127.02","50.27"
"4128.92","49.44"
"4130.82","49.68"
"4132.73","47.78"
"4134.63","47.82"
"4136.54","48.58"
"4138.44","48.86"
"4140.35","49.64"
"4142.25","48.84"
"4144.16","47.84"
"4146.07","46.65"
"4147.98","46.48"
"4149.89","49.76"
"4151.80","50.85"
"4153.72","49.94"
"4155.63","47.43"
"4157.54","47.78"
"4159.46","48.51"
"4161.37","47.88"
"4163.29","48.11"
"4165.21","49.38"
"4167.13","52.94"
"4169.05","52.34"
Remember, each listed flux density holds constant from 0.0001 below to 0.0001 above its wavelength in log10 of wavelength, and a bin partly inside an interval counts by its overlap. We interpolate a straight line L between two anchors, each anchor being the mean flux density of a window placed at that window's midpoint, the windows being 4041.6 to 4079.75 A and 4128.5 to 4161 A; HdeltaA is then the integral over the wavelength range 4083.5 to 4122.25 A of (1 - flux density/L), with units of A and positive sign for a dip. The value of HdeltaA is -0.6 A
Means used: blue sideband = 51.1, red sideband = 48.6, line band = 50.6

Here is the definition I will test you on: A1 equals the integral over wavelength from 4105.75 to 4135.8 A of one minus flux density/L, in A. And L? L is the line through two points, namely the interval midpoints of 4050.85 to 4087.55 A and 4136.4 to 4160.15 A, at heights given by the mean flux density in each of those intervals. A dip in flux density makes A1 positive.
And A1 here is 0.1 A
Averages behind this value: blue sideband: 51.4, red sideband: 48.6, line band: 49.4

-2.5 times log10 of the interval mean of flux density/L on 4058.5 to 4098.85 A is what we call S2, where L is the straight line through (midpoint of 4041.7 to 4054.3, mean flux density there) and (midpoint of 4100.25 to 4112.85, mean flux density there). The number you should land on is -0.026 mag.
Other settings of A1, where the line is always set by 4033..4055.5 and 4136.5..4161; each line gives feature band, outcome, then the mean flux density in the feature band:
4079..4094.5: -0.6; 51.8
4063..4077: -0.2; 51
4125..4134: -0.1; 49.5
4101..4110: -0.1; 49.9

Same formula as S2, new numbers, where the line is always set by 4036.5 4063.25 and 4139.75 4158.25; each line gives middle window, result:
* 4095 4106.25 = -0.03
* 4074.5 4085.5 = -0.03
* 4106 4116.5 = -0.01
